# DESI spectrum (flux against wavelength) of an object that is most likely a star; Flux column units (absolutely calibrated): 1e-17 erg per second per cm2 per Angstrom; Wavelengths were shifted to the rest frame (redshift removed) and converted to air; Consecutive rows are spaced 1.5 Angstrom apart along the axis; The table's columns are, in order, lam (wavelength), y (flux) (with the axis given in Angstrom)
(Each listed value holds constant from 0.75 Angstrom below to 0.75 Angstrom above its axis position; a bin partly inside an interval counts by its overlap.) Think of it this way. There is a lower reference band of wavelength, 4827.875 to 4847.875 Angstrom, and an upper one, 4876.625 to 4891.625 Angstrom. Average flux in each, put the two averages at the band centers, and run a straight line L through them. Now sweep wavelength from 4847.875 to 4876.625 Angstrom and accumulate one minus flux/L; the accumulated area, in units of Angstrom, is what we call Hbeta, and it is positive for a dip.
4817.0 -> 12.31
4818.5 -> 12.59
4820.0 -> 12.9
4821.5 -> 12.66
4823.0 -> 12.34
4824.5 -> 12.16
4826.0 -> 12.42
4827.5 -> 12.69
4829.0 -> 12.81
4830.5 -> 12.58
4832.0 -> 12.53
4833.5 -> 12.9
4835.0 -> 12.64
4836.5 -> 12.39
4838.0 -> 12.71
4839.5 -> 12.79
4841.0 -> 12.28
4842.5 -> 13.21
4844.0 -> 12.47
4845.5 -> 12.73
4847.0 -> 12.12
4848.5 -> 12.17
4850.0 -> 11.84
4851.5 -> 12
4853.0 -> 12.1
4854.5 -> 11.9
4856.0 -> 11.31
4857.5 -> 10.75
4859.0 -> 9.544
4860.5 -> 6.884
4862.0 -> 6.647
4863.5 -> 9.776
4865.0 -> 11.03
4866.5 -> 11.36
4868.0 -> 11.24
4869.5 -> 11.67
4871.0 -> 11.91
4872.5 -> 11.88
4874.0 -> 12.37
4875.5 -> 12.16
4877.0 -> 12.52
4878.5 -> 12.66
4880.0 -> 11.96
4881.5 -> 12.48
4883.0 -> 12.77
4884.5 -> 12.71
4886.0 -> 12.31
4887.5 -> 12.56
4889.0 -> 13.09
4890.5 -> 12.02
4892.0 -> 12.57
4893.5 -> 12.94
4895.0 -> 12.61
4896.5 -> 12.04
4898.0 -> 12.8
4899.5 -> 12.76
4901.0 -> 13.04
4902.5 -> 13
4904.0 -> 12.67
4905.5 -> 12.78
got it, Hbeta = 3.60 Angstrom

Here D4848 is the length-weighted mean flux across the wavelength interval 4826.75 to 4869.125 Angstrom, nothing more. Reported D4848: 11.6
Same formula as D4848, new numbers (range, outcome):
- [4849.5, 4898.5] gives 11.6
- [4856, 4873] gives 10.3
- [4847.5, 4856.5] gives 11.9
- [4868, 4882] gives 12.1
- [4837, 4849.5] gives 12.5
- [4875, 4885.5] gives 12.5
